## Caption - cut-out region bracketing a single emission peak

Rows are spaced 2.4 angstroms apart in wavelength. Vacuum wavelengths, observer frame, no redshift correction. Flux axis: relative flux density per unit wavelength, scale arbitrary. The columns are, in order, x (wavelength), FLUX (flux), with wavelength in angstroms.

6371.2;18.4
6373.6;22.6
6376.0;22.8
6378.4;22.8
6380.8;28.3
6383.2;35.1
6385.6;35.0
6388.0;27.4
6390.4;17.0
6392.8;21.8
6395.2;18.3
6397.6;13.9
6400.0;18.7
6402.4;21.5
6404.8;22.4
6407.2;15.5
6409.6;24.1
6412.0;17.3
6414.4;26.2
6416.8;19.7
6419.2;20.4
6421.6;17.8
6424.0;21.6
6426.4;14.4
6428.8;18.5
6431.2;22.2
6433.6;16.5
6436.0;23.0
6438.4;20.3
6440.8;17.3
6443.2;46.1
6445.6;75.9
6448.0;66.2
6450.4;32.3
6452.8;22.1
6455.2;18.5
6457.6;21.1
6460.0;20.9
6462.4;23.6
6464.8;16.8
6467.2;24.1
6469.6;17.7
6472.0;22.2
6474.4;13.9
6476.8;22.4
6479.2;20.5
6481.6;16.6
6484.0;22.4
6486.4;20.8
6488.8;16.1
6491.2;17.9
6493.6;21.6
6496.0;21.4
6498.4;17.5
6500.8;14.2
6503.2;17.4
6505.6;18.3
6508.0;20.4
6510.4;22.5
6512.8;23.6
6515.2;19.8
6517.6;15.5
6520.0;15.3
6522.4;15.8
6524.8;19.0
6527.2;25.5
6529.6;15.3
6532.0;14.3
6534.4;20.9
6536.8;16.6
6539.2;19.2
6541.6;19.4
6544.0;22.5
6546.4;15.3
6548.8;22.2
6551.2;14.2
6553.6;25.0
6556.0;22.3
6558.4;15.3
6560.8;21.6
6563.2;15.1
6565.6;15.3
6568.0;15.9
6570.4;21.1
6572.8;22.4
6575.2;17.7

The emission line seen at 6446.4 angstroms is [O III]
